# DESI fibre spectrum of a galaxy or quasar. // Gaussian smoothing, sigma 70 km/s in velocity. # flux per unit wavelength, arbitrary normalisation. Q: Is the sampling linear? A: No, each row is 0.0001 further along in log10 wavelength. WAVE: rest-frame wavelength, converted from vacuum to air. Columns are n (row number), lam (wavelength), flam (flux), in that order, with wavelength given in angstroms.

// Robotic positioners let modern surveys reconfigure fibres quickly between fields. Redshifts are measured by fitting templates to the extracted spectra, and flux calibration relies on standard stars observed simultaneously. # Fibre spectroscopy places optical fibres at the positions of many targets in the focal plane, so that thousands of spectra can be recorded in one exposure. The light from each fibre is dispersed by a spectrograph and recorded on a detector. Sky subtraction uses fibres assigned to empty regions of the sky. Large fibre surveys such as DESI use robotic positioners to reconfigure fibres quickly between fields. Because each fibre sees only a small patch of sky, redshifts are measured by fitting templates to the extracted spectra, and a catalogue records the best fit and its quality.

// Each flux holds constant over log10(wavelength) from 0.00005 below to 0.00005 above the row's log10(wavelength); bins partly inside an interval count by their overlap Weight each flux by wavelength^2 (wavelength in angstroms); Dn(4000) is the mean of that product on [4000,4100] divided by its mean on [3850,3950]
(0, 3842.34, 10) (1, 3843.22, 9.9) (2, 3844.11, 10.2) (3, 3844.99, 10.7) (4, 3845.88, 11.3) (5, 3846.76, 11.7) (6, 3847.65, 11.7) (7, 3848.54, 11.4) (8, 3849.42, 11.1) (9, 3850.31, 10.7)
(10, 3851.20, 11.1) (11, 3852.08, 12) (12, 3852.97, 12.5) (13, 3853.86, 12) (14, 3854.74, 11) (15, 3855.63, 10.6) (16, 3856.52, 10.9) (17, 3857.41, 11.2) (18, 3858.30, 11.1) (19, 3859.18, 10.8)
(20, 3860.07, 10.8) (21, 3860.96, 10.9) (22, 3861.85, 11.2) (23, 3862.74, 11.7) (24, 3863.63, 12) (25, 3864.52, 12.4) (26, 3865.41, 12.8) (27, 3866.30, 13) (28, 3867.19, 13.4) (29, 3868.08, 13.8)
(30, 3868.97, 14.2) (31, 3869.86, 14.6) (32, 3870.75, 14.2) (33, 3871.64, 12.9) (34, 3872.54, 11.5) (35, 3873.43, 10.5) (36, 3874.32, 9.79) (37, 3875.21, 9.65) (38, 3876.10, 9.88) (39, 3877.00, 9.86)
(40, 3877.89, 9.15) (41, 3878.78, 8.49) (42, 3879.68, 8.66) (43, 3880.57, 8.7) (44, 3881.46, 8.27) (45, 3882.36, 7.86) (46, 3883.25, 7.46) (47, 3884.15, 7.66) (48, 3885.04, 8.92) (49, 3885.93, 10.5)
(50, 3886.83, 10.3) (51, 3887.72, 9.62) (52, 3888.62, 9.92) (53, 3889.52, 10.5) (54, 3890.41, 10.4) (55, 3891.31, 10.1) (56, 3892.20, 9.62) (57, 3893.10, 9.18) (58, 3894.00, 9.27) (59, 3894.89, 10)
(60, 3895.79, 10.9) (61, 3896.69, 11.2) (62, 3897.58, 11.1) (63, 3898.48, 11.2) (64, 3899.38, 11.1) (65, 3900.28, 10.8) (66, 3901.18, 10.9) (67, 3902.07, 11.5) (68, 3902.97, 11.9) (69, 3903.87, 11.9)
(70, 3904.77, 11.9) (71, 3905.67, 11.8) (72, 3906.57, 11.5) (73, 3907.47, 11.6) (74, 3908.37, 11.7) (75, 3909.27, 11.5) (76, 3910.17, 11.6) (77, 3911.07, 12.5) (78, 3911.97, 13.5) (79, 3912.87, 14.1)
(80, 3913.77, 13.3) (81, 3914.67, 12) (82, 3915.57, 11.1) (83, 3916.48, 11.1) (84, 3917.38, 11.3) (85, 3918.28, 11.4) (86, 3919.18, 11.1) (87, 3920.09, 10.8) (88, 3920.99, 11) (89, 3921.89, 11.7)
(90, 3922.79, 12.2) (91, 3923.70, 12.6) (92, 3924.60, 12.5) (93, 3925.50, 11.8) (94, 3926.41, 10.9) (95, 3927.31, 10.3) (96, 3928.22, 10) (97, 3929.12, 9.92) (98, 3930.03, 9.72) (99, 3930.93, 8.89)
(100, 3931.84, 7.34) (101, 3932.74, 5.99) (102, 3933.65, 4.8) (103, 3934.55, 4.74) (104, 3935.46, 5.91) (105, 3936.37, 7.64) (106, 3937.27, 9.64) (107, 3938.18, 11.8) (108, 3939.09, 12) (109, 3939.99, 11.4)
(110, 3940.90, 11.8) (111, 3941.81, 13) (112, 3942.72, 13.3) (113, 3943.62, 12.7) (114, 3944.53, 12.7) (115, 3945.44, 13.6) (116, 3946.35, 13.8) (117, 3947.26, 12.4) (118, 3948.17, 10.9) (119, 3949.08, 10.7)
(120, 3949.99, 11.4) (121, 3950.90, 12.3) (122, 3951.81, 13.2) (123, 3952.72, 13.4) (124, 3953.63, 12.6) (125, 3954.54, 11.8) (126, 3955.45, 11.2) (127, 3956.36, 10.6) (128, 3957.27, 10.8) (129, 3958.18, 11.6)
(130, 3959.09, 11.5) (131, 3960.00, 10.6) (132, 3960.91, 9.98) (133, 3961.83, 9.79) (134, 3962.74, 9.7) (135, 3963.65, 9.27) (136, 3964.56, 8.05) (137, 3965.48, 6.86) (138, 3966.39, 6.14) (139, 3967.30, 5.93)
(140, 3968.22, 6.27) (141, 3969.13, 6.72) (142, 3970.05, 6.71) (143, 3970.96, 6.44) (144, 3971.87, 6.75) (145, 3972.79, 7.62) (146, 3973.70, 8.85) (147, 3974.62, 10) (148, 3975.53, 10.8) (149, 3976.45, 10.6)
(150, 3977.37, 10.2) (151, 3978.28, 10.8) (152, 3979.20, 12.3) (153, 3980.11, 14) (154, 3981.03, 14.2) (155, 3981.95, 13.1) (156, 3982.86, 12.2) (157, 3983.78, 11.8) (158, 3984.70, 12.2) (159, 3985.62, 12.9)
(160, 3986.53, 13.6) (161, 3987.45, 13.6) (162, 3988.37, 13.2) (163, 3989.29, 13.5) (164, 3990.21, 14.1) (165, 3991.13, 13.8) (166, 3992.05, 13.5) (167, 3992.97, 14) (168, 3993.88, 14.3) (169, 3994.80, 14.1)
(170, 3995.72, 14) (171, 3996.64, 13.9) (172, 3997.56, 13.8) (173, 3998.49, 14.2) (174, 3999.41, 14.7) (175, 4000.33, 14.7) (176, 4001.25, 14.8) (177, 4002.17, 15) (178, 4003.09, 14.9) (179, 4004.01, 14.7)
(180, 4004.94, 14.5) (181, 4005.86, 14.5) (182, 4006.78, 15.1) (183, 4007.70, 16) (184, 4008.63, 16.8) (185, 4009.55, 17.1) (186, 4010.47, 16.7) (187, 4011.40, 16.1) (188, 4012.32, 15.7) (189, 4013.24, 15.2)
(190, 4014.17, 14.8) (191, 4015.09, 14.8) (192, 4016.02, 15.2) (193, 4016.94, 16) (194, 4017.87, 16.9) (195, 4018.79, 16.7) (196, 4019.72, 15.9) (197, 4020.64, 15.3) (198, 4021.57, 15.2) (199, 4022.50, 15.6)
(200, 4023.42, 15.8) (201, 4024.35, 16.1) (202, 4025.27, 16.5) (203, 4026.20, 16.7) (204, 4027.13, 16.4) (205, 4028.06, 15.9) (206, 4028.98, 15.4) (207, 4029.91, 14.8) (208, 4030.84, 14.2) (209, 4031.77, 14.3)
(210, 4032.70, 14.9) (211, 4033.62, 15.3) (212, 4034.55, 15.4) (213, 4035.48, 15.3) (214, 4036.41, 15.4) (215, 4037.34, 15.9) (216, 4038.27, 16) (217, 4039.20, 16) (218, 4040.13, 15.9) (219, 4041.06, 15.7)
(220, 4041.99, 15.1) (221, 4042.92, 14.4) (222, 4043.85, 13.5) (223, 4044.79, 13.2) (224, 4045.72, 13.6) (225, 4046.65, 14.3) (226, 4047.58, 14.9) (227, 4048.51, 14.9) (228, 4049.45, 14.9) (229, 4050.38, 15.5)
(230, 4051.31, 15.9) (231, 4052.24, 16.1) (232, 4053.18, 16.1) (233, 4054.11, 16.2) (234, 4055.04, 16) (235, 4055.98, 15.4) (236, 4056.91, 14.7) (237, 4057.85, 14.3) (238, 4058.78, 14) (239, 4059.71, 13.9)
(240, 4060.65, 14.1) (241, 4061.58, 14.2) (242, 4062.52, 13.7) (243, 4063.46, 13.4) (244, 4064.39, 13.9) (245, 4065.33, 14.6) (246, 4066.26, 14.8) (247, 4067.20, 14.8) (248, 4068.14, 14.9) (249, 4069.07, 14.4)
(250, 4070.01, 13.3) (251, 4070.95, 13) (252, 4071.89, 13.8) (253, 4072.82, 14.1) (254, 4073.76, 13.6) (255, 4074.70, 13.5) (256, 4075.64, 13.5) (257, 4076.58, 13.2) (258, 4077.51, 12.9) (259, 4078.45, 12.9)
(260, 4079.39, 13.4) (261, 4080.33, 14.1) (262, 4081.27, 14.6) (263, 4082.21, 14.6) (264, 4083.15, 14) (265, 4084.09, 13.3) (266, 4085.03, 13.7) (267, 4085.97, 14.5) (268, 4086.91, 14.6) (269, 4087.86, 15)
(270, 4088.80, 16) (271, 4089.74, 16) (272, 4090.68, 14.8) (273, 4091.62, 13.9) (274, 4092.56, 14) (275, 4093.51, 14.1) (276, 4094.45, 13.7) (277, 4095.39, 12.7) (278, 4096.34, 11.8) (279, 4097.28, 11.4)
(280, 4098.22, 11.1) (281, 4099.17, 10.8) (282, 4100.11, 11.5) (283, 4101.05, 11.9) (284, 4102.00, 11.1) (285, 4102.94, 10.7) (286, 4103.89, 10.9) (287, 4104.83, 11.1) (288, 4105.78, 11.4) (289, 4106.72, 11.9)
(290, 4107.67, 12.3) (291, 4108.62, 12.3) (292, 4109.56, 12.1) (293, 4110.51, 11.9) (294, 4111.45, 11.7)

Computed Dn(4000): 1.5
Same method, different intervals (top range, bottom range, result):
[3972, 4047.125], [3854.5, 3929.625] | 1.38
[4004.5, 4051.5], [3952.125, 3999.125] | 1.42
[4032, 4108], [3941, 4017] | 1.18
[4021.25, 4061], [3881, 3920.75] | 1.51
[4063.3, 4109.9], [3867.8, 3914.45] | 1.35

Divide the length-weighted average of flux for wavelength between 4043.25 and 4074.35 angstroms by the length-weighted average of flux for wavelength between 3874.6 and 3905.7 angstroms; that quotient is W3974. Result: 1.45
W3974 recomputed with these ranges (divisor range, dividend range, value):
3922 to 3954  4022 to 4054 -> 1.42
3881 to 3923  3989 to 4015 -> 1.36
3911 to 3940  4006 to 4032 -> 1.51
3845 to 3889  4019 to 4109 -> 1.30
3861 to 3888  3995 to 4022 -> 1.42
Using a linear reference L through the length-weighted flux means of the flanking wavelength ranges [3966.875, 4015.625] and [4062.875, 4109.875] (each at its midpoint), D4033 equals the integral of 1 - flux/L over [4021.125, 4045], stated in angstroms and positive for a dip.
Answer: -4.3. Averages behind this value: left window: 12.8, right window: 13.3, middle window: 15.4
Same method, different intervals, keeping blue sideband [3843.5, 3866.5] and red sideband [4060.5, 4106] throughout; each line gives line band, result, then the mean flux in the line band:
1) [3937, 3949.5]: 0.0 angstroms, 12.2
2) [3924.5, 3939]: 3.9 angstroms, 8.85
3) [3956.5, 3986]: 6.2 angstroms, 9.84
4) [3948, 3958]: 0.4 angstroms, 11.7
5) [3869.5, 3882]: 1.3 angstroms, 10.4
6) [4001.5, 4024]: -4.9 angstroms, 15.6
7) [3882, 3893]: 2.1 angstroms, 9.41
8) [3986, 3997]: -1.0 angstroms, 13.8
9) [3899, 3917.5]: 0.0 angstroms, 11.9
